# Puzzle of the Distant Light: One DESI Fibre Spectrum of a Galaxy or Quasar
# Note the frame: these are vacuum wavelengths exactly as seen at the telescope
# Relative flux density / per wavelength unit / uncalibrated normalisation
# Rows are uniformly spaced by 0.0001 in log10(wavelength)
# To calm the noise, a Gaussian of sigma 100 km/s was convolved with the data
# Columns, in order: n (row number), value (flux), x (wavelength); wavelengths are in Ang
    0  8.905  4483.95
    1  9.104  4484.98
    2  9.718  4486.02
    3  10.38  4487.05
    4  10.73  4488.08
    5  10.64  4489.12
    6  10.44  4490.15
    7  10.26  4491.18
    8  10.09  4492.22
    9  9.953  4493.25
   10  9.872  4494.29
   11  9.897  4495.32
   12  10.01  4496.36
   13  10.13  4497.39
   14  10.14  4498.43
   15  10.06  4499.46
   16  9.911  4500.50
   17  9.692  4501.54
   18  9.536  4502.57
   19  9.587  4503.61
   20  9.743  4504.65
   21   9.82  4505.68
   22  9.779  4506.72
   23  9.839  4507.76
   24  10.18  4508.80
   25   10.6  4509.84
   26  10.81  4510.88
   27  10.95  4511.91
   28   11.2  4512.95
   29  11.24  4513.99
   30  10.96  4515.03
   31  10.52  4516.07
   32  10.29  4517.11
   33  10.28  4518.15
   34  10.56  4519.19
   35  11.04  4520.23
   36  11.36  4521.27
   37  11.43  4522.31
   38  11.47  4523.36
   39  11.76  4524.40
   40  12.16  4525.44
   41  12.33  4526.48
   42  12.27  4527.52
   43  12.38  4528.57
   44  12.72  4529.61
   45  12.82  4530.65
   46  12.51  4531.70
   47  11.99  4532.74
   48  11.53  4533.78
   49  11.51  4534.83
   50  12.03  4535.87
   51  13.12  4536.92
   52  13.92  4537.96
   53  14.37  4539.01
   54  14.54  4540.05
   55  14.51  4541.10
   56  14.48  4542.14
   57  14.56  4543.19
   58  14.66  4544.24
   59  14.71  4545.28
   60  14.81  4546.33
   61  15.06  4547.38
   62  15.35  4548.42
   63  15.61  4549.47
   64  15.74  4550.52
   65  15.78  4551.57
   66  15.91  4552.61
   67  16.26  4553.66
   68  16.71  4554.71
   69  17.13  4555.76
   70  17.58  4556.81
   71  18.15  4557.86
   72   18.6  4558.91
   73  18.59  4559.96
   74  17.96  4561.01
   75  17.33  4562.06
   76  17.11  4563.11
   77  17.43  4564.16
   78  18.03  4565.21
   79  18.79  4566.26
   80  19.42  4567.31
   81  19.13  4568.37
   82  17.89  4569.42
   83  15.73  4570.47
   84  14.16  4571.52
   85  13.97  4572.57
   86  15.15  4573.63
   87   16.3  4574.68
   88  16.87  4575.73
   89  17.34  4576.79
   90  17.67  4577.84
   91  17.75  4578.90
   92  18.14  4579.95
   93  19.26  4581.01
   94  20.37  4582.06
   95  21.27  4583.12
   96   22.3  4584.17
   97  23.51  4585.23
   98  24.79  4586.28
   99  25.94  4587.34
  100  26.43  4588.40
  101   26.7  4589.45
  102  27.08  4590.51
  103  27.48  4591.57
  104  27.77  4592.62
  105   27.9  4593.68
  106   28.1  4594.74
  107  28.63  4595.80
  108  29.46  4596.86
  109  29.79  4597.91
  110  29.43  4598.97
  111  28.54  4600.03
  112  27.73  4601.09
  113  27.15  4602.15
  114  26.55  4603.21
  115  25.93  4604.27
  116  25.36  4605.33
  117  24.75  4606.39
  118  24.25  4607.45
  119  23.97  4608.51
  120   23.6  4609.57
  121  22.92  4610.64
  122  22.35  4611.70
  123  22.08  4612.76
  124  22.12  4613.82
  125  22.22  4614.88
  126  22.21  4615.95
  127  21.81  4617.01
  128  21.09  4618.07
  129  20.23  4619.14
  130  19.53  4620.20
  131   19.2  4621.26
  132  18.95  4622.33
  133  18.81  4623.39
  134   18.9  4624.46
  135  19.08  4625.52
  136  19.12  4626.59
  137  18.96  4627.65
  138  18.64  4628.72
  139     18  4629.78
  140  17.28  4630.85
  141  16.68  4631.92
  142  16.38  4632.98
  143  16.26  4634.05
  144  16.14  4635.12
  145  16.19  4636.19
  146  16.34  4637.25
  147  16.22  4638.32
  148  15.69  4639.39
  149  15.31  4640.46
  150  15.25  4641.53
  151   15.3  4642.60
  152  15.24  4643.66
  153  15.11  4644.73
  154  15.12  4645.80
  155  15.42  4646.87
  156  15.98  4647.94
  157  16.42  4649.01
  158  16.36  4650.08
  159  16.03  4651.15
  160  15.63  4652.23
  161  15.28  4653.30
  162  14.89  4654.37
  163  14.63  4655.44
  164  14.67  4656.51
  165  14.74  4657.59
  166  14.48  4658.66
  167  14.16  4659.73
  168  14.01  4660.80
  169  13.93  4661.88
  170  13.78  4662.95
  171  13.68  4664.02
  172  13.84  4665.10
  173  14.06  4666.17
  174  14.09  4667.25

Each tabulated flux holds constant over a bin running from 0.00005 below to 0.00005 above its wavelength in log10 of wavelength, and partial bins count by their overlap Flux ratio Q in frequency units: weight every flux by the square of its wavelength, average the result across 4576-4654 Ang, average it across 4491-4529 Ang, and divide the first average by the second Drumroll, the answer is 2.06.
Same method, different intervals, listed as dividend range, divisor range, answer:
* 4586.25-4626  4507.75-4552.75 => 2.00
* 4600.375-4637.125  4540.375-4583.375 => 1.28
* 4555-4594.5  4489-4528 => 1.95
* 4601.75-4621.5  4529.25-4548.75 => 1.74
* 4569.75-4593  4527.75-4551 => 1.53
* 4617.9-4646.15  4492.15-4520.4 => 1.79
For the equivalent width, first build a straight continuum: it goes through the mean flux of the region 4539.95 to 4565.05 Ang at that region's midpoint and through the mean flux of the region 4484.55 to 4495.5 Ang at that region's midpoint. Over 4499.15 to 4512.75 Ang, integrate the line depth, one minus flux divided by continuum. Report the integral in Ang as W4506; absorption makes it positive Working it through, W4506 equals 1.88 Ang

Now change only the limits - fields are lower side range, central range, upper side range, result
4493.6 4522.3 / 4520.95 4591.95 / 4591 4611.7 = 8.37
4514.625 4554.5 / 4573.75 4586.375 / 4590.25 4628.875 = 0.24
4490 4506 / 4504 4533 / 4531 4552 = 1.72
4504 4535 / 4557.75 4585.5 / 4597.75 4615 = 2.16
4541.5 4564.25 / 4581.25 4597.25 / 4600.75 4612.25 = -2.53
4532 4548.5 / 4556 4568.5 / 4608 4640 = -2.37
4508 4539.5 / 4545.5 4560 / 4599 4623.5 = -0.82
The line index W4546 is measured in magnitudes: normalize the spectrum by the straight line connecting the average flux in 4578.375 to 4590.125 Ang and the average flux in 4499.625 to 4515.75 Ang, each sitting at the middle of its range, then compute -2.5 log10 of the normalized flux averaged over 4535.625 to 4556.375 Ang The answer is 0.09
